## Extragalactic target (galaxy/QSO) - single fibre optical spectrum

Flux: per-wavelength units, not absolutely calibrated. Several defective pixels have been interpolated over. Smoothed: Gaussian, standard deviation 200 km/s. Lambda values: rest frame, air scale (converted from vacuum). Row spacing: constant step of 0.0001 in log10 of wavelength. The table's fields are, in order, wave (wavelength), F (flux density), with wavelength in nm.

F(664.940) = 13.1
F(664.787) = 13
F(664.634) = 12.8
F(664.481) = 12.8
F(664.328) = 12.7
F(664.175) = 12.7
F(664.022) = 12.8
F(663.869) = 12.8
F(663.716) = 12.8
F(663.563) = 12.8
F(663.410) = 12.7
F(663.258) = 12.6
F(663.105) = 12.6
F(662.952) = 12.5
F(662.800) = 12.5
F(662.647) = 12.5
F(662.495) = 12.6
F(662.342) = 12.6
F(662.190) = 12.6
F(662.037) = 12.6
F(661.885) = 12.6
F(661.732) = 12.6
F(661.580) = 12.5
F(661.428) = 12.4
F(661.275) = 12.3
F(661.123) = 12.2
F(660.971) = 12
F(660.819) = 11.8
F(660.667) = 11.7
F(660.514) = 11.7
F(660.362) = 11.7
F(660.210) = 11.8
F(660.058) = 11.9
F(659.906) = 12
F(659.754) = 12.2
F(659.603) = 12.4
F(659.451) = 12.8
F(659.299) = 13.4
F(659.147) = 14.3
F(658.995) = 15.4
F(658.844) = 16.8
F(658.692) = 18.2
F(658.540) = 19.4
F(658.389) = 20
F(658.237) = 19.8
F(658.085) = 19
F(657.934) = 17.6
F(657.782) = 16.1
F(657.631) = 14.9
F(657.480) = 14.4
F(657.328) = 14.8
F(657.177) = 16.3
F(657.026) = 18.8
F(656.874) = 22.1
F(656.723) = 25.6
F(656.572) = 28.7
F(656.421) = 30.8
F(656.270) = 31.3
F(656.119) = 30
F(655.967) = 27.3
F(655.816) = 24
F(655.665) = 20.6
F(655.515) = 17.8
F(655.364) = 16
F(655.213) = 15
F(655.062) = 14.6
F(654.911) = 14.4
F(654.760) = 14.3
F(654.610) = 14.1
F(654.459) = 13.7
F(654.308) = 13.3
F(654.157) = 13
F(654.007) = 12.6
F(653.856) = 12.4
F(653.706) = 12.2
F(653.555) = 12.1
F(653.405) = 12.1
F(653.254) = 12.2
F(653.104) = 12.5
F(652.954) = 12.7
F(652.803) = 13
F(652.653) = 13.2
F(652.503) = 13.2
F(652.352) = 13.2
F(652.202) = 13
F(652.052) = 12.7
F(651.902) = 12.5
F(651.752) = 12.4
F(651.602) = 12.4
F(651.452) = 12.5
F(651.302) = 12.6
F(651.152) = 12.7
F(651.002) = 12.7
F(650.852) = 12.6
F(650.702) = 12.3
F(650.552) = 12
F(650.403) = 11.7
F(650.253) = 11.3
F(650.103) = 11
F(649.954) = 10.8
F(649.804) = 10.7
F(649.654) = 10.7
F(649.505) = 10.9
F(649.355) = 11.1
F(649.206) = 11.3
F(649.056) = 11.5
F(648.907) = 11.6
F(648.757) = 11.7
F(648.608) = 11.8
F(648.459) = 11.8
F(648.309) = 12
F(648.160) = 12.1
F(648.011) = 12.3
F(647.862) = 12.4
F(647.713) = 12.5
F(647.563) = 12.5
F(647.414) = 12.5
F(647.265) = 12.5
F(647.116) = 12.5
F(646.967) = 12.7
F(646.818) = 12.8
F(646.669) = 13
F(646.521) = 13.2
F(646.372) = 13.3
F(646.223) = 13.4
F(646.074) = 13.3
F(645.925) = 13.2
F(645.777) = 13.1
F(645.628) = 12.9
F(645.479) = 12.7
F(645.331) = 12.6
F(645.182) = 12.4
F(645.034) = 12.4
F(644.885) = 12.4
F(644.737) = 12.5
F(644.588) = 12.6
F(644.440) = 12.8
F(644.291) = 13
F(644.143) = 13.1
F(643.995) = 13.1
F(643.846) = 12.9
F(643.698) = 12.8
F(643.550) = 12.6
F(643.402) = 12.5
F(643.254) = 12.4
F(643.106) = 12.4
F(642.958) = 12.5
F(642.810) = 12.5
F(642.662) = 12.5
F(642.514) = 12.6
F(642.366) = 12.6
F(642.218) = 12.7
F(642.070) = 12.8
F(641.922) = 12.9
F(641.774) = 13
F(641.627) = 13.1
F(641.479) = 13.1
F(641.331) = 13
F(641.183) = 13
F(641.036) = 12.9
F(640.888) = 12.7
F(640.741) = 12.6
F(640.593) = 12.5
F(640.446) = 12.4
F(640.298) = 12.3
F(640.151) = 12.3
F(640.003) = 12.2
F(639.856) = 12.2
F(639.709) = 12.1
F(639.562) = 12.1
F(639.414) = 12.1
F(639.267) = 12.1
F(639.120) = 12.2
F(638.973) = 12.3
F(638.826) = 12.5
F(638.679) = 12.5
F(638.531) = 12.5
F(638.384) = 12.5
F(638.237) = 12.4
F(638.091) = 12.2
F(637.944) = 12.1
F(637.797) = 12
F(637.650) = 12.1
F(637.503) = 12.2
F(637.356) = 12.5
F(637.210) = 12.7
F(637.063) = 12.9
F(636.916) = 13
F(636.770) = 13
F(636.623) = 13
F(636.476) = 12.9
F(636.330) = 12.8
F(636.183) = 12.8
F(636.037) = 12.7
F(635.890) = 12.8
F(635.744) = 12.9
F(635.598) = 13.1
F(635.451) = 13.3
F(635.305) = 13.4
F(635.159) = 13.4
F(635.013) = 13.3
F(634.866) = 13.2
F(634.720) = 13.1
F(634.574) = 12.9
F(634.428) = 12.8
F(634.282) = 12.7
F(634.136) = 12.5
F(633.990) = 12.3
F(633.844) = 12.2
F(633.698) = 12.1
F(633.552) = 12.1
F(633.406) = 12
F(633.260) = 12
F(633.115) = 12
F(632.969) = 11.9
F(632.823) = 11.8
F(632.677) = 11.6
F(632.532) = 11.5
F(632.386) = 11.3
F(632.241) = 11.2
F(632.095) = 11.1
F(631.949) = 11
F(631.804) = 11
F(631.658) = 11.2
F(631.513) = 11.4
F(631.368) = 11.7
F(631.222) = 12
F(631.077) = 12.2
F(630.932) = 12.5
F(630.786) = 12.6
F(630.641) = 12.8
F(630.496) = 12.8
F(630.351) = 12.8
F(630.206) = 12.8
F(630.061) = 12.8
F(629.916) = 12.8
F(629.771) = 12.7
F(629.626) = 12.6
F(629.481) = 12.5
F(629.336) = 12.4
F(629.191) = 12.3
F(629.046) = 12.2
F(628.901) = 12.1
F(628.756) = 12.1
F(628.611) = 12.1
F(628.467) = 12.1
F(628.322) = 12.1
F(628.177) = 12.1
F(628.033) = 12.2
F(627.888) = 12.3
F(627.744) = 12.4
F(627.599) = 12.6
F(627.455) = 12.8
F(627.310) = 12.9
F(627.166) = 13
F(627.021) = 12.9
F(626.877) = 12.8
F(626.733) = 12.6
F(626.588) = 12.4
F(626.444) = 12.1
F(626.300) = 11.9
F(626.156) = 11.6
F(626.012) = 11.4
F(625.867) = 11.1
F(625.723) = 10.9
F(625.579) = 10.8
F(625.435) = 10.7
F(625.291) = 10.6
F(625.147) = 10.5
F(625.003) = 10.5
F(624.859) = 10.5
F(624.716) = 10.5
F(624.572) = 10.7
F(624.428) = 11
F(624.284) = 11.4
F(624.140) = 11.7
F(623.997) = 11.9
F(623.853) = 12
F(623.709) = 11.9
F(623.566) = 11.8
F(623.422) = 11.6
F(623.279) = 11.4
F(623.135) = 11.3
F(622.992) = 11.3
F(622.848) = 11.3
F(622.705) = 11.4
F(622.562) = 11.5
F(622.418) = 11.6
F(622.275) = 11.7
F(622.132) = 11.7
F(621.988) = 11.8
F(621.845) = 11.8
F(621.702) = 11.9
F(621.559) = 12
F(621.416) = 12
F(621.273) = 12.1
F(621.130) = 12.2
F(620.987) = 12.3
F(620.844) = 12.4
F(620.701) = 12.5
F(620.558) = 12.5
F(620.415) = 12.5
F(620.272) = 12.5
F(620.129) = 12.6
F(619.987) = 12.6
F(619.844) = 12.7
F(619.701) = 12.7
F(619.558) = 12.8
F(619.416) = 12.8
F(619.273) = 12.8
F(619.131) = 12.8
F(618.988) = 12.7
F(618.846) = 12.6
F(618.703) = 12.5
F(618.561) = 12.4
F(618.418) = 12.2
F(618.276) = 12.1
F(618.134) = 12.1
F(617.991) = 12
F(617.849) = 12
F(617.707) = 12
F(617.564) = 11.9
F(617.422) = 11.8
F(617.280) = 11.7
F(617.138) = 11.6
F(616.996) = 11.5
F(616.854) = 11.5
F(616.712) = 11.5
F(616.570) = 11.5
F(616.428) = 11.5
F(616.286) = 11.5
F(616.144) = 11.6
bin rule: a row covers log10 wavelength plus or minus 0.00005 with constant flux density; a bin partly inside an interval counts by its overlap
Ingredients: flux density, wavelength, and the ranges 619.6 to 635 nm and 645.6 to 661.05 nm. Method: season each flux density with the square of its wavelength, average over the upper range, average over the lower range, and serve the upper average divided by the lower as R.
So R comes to 1.31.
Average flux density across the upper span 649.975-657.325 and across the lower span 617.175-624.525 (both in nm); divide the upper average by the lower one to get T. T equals 1.31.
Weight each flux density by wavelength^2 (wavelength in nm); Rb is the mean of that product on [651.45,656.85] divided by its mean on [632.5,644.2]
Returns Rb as 1.38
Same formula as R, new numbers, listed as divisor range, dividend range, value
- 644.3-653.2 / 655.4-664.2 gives 1.33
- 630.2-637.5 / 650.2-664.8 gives 1.28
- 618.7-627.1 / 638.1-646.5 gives 1.14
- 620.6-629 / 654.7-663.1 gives 1.53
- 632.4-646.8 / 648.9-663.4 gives 1.22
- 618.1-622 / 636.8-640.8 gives 1.06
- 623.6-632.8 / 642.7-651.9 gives 1.10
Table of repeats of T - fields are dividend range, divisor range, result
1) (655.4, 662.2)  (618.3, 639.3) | 1.39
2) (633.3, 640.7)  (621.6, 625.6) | 1.11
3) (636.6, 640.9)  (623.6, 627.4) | 1.07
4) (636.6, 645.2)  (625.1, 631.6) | 1.03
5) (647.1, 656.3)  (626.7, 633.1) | 1.12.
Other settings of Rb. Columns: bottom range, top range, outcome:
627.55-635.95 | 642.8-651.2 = 1.05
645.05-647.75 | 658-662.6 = 1.12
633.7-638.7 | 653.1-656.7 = 1.50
